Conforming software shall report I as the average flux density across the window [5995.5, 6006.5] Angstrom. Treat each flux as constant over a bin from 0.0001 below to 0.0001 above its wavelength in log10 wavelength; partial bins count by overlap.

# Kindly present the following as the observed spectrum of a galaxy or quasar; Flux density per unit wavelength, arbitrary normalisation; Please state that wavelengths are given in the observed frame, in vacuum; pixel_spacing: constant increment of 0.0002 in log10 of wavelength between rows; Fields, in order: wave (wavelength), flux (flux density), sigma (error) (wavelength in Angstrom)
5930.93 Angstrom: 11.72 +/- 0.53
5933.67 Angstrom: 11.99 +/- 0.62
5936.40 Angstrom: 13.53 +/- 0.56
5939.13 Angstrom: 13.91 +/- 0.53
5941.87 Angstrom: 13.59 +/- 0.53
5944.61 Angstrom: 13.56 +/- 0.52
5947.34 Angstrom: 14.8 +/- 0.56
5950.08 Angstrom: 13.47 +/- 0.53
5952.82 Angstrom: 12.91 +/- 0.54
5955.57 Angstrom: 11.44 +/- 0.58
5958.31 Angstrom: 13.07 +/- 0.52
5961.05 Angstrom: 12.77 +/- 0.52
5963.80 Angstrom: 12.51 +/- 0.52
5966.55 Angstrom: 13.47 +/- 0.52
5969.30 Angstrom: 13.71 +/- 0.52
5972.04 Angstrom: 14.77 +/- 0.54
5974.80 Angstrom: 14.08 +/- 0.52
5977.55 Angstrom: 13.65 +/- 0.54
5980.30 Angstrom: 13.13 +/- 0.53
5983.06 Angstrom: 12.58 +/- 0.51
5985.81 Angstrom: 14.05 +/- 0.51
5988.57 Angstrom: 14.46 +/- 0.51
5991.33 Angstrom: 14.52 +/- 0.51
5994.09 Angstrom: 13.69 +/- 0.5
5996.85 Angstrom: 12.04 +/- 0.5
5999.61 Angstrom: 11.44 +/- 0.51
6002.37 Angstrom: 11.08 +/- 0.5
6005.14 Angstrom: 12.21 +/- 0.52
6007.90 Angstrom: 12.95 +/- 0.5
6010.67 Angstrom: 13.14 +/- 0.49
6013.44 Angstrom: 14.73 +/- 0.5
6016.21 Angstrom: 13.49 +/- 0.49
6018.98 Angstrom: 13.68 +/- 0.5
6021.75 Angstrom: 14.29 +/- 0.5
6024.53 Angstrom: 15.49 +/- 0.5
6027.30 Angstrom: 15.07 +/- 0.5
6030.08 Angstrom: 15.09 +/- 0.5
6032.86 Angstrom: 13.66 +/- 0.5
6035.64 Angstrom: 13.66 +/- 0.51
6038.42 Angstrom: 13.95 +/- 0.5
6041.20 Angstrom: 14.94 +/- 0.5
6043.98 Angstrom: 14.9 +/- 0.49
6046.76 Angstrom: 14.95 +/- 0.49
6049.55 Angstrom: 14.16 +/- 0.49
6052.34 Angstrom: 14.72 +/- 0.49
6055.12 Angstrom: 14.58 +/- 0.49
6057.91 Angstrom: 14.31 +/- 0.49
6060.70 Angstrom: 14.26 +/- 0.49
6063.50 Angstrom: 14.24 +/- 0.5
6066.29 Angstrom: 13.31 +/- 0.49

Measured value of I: 11.7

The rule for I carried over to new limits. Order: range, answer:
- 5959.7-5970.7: 13.1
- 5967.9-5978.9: 14.1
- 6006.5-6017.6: 13.6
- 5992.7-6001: 12.4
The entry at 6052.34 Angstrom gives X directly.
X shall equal 14.72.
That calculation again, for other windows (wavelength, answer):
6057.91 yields 14.31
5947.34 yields 14.8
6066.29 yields 13.31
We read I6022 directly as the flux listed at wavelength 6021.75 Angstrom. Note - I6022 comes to 14.29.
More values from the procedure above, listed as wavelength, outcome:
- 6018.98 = 13.68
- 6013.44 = 14.73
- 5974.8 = 14.08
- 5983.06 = 12.58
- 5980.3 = 13.13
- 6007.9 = 12.95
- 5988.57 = 14.46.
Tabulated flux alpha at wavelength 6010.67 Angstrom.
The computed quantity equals 13.14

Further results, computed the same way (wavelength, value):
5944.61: 13.56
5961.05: 12.77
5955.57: 11.44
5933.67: 11.99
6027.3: 15.07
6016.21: 13.49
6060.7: 14.26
